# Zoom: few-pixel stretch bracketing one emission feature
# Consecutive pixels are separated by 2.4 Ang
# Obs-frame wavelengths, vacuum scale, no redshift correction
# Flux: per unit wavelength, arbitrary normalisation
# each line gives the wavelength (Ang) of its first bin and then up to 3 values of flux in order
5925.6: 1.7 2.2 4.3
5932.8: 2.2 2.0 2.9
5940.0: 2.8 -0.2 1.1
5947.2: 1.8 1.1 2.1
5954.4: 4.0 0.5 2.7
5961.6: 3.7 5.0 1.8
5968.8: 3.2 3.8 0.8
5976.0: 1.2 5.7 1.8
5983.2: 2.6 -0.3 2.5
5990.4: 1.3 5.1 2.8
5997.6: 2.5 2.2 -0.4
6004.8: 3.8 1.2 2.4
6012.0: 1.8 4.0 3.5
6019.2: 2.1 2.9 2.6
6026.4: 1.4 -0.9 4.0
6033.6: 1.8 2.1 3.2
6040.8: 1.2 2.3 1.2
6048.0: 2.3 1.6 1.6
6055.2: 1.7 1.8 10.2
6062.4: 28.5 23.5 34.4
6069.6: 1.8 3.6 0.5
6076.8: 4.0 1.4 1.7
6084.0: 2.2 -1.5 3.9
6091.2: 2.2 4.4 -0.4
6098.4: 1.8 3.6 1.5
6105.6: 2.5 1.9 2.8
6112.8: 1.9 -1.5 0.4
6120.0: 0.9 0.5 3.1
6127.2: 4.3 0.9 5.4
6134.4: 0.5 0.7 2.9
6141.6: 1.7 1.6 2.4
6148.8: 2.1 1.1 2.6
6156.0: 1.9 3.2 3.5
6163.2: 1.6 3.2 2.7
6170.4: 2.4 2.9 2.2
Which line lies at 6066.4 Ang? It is [O II] 3727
